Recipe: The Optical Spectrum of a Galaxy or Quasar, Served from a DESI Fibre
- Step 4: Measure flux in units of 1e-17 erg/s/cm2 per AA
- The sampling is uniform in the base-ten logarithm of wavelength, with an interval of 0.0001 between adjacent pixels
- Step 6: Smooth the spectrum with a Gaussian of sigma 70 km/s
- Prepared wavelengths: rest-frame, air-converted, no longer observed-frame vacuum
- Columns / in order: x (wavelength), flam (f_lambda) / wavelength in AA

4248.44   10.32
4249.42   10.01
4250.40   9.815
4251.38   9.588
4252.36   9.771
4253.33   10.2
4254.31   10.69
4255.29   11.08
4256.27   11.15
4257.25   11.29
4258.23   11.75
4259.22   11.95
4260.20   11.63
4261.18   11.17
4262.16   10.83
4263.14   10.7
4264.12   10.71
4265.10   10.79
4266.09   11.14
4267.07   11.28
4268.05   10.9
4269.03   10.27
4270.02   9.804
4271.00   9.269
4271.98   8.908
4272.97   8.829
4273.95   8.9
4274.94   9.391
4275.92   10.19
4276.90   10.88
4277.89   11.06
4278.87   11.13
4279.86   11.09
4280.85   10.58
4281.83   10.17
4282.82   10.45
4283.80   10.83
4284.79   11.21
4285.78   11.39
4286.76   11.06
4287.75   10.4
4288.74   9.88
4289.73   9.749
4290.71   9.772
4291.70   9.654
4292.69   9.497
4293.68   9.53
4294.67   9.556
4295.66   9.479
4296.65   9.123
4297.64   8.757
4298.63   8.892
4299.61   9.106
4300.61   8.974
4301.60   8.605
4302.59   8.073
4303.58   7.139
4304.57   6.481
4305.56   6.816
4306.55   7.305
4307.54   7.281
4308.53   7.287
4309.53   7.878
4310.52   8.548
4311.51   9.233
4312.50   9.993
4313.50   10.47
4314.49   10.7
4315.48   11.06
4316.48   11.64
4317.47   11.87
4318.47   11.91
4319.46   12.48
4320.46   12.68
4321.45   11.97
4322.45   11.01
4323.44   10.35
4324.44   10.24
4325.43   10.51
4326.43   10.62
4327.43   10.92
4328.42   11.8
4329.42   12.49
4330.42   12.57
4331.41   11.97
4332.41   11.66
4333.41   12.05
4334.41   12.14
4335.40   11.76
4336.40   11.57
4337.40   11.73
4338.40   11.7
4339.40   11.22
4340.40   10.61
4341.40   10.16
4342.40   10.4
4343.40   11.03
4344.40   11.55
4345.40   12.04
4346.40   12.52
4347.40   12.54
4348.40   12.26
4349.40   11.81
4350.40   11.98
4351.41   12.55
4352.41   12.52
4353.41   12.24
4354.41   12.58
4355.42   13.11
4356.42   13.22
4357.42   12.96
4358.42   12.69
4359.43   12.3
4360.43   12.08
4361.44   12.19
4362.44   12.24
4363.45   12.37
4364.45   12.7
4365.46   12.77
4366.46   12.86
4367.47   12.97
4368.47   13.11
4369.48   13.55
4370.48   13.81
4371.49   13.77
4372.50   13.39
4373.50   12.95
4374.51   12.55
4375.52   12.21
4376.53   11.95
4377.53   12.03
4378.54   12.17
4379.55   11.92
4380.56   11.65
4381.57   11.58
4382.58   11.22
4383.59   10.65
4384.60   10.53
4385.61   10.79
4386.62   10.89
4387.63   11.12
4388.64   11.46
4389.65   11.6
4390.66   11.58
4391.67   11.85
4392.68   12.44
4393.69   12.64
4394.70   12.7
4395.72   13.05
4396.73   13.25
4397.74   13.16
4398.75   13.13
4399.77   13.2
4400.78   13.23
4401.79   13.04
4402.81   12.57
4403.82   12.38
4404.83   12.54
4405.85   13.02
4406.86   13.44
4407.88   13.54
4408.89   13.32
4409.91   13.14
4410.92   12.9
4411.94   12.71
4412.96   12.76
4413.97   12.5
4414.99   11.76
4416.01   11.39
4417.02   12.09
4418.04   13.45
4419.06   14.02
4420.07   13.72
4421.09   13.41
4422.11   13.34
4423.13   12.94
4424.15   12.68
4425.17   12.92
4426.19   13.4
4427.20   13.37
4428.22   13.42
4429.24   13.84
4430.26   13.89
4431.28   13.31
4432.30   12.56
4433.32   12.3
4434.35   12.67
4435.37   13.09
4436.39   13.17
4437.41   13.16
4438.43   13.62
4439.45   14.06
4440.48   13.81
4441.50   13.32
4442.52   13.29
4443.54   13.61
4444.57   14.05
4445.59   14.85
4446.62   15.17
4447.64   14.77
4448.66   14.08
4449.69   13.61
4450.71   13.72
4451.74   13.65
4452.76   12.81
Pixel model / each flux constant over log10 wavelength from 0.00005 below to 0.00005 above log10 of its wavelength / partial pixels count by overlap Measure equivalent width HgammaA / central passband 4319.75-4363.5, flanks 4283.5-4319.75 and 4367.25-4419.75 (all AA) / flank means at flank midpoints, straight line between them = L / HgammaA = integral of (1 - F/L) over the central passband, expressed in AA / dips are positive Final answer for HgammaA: -4.28 AA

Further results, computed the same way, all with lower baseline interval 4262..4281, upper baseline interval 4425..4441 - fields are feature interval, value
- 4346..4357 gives -0.6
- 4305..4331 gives 1.9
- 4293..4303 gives 1.6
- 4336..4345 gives 0.4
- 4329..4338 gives -0.4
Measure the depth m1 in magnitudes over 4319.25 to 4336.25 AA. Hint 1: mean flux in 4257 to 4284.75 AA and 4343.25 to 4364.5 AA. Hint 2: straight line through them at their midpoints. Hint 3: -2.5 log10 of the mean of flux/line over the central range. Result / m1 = 0.02 mag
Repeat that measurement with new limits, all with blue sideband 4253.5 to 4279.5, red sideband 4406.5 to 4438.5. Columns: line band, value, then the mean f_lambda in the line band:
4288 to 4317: 0.23 mag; 9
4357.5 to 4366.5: -0.03 mag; 12.5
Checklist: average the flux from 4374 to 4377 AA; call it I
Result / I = 12.2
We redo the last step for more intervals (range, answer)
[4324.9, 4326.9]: 10.6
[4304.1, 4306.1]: 6.67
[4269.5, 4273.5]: 9.2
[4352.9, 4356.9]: 12.8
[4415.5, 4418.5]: 12.3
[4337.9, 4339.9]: 11.4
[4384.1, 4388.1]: 10.8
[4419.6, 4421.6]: 13.5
